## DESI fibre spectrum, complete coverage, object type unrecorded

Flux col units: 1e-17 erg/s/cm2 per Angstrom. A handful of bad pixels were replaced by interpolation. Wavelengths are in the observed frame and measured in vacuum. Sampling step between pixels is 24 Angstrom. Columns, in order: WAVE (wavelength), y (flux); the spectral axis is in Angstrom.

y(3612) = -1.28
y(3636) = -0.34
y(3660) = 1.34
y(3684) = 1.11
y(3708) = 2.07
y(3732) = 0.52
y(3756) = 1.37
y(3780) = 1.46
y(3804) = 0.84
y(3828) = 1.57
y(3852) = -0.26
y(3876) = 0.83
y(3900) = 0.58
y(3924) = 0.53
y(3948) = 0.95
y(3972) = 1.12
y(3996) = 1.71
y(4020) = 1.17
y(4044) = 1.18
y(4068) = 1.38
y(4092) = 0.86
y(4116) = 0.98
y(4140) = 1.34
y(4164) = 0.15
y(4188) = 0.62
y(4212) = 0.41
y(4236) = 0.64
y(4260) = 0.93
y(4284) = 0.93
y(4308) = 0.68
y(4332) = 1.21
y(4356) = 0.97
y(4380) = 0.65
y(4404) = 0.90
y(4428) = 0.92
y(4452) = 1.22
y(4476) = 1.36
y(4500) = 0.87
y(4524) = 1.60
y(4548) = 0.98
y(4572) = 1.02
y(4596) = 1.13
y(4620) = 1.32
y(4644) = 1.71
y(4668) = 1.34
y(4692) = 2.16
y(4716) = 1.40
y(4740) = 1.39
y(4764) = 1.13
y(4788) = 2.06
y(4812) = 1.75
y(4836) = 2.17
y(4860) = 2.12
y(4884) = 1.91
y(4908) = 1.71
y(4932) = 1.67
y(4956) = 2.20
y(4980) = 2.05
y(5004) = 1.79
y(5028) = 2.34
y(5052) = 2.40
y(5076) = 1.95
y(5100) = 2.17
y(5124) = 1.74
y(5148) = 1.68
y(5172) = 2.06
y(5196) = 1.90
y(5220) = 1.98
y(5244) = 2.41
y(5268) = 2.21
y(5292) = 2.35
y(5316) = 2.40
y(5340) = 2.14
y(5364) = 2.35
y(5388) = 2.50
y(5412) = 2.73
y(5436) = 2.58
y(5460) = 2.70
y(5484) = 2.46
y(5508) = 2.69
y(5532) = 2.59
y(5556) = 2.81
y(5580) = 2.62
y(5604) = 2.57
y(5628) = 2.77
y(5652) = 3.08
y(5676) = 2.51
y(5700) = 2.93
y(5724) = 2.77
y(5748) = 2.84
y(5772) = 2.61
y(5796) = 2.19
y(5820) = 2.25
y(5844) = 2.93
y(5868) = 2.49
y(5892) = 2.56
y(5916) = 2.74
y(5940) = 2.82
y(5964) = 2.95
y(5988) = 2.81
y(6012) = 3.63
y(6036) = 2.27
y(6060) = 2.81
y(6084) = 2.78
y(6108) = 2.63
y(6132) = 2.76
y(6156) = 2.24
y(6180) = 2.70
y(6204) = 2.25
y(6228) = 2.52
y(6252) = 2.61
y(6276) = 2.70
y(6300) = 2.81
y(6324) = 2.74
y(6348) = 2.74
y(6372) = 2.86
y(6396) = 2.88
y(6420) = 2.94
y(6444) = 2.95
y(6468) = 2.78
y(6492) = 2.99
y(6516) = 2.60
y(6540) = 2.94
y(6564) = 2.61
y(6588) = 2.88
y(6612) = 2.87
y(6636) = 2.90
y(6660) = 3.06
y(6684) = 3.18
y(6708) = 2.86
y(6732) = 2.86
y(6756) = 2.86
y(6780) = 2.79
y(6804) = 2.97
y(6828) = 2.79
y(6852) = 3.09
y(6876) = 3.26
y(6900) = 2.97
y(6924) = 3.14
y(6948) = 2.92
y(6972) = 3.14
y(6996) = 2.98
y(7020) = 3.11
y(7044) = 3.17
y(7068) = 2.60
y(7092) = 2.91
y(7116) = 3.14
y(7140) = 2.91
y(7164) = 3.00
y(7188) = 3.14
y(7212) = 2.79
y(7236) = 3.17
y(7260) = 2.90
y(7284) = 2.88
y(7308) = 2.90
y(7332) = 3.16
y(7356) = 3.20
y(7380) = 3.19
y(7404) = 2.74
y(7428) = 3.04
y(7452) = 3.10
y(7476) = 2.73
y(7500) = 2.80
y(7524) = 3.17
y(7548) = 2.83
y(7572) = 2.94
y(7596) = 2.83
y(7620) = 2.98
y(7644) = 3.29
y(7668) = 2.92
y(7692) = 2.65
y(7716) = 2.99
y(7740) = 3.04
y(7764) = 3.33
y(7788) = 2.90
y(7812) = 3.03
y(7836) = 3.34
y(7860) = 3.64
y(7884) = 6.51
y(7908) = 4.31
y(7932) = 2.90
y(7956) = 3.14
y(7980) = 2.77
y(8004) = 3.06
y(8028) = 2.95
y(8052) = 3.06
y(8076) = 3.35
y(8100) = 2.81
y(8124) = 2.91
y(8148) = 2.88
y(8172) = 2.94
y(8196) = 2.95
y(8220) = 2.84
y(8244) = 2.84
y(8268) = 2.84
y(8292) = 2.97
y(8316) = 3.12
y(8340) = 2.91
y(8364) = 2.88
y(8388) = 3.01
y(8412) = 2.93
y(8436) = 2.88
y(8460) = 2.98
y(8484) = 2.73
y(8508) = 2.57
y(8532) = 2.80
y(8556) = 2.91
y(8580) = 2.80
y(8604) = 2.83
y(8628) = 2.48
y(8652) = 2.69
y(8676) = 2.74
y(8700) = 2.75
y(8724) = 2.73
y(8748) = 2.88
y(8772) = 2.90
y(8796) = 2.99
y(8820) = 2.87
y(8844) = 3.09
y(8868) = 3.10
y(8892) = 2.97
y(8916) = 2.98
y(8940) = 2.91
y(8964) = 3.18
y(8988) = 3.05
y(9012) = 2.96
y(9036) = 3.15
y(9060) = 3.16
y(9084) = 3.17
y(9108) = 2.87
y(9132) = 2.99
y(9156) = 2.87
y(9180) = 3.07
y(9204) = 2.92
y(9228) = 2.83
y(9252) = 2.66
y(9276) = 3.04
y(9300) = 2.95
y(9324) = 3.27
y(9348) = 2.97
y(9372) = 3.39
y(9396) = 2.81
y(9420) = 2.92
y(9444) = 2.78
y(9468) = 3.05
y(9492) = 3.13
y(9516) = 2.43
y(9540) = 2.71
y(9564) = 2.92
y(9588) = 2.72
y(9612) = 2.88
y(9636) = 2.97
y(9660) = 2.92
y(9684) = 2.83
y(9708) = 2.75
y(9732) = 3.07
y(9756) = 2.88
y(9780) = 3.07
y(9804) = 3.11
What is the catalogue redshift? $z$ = 0.200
